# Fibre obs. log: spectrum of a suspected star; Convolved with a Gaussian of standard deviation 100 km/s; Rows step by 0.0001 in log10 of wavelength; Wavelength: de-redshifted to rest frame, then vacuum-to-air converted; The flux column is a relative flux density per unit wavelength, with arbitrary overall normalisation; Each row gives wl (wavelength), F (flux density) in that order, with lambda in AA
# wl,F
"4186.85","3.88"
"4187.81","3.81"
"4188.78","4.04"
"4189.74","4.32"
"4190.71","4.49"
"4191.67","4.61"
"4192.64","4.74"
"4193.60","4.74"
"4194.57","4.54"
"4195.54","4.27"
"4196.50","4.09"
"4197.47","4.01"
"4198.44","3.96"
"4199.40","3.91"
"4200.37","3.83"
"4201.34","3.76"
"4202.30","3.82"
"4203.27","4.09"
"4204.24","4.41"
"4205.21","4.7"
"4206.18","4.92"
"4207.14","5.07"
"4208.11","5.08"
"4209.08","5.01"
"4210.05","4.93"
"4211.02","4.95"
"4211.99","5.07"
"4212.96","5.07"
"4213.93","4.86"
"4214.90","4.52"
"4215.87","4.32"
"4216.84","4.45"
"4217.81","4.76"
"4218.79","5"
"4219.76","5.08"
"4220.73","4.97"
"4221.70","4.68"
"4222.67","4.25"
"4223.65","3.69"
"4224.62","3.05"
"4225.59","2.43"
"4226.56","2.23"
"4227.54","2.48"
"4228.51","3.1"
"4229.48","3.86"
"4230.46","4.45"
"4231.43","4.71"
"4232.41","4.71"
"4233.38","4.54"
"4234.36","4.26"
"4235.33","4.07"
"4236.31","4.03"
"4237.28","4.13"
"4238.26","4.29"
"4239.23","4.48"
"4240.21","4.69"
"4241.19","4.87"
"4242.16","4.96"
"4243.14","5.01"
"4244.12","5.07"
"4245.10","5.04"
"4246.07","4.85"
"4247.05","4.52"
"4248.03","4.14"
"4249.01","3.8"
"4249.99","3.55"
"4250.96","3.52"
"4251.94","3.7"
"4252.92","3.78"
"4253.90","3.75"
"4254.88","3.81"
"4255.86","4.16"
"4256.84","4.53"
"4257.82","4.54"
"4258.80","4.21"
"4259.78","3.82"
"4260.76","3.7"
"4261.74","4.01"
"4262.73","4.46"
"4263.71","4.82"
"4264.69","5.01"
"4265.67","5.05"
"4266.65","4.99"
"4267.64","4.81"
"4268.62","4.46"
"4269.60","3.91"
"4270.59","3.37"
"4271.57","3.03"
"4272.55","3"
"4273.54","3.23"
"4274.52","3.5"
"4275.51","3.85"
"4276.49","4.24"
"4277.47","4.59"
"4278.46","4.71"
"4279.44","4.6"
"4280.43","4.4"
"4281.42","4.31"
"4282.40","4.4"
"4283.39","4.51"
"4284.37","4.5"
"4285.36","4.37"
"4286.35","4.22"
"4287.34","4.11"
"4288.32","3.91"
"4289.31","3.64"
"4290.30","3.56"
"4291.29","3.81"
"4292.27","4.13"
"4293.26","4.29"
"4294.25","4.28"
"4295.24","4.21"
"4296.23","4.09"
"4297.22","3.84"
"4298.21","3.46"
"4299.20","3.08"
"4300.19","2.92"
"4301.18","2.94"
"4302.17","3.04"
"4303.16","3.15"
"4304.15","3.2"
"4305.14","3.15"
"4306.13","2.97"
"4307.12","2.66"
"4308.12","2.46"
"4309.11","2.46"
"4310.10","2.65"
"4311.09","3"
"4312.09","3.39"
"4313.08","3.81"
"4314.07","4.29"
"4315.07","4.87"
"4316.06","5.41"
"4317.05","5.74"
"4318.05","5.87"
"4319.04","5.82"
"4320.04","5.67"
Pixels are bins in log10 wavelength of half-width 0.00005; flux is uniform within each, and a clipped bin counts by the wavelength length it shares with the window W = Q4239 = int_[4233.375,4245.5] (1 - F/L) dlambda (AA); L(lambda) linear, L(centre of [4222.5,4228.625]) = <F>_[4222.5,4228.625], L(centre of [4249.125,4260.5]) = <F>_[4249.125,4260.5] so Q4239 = -4.0 AA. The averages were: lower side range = 2.96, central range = 4.57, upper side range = 3.94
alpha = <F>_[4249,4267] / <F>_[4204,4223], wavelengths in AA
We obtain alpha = 0.9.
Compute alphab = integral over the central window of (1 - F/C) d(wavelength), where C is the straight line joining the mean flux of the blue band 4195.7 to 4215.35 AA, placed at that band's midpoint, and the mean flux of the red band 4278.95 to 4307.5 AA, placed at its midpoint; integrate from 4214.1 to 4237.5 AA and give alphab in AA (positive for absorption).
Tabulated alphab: 1.4 AA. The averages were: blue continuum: 4.5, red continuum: 3.79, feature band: 4.08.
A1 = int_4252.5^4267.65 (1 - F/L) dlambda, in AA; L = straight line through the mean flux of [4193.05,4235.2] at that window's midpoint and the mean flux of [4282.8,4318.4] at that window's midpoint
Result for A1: -1.2 AA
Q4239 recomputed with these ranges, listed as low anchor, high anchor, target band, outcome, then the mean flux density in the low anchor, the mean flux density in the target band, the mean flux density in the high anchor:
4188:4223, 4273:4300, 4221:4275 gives 2.3 AA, 4.53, 4.1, 4.05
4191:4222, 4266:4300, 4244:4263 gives 0.5 AA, 4.57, 4.13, 4.04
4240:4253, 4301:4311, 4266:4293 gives -4.1 AA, 4.41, 4.09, 2.87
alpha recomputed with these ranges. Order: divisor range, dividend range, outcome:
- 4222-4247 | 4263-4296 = 1.01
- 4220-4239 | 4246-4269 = 1.08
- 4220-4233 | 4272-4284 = 1.09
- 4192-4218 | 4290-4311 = 0.74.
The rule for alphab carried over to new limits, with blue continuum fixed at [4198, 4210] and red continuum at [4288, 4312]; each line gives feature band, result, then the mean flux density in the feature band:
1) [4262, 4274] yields -1.5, 4.17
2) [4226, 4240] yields 0.4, 3.96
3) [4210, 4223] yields -1.6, 4.78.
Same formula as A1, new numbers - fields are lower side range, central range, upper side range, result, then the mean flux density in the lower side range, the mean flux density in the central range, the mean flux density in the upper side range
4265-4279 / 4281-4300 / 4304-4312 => -3.23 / 4.07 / 4.02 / 2.83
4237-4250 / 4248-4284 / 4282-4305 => 0.81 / 4.57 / 4.12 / 3.8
